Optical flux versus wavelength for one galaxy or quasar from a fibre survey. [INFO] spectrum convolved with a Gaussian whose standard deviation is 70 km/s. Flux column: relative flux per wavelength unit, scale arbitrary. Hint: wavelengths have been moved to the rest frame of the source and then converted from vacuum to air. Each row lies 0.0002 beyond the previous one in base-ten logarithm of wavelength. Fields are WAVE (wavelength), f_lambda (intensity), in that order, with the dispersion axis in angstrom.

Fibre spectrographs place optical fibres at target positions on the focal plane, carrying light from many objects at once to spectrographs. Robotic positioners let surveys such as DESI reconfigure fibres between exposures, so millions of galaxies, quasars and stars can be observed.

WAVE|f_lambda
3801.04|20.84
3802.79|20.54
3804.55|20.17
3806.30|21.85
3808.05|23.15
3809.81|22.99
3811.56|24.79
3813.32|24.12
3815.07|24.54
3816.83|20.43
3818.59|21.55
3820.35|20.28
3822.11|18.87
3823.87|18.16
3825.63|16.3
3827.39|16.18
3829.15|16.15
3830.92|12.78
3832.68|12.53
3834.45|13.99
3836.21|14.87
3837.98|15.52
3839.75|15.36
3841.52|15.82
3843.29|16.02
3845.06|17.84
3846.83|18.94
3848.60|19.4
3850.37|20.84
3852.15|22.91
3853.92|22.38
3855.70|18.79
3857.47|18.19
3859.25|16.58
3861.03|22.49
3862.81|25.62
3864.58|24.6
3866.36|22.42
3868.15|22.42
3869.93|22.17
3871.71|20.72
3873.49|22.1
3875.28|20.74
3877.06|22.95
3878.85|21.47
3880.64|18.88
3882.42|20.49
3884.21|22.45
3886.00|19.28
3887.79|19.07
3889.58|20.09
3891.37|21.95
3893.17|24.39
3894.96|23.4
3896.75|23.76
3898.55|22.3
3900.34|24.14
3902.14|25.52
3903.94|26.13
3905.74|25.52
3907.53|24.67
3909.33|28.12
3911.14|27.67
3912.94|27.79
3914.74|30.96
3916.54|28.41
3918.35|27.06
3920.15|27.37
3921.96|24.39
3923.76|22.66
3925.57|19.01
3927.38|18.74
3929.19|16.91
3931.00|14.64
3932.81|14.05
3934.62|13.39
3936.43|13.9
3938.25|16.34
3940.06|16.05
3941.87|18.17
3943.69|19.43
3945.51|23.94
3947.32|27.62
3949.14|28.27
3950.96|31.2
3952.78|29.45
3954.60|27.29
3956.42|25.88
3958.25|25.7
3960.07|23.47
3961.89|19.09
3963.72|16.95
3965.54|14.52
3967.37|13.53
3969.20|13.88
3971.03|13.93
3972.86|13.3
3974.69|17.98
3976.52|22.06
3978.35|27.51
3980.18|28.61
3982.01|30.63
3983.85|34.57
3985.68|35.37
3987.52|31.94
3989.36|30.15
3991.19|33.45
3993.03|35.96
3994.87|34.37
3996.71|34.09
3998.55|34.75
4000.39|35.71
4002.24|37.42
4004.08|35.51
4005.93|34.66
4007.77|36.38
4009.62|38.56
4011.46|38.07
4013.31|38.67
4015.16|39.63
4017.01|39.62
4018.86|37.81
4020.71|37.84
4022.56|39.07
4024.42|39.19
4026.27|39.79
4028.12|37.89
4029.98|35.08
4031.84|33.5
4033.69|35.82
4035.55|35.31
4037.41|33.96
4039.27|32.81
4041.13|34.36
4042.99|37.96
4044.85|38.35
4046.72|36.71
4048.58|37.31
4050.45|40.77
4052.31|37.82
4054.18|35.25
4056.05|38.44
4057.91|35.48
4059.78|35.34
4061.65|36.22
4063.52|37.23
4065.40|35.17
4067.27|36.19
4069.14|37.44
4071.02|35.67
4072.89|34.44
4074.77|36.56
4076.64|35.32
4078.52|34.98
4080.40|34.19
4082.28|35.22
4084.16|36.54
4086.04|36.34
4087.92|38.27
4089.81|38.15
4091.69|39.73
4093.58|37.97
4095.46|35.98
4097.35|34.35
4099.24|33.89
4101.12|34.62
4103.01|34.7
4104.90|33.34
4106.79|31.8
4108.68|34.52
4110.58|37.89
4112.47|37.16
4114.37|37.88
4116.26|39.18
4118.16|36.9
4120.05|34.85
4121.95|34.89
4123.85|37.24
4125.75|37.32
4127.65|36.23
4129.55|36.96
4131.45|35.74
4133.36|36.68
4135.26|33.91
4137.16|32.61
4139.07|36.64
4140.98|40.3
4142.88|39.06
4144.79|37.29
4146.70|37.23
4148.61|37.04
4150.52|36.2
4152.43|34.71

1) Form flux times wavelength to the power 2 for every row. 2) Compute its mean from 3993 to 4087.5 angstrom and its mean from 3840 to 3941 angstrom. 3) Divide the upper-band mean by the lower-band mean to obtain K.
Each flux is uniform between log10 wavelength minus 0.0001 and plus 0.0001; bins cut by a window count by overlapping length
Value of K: 1.83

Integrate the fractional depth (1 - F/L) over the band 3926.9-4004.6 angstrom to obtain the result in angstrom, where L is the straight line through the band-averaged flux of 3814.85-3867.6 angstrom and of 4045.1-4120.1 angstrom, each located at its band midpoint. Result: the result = 10.0 angstrom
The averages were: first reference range 18.6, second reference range 36.3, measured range 24.4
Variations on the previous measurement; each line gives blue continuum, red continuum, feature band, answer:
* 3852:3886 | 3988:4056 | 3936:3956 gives 4.1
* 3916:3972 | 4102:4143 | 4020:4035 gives -5.0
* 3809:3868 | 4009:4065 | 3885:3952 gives 9.3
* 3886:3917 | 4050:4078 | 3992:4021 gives -4.0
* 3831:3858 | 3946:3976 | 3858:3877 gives -3.9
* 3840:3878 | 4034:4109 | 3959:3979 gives 7.6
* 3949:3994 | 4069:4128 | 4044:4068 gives -3.5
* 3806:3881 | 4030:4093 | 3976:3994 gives -0.4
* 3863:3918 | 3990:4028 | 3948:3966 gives 3.8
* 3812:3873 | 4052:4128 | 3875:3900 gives 0.7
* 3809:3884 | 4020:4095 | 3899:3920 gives -1.8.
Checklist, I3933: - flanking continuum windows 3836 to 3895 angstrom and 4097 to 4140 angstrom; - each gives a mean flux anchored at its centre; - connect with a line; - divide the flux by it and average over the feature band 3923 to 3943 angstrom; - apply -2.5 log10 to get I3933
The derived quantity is 0.412 mag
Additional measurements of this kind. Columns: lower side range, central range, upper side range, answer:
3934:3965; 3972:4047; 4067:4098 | -0.20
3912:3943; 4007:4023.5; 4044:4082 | -0.24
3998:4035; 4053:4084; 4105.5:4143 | 0.03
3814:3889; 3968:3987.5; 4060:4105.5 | 0.19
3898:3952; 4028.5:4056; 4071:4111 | -0.14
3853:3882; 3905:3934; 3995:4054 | 0.12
